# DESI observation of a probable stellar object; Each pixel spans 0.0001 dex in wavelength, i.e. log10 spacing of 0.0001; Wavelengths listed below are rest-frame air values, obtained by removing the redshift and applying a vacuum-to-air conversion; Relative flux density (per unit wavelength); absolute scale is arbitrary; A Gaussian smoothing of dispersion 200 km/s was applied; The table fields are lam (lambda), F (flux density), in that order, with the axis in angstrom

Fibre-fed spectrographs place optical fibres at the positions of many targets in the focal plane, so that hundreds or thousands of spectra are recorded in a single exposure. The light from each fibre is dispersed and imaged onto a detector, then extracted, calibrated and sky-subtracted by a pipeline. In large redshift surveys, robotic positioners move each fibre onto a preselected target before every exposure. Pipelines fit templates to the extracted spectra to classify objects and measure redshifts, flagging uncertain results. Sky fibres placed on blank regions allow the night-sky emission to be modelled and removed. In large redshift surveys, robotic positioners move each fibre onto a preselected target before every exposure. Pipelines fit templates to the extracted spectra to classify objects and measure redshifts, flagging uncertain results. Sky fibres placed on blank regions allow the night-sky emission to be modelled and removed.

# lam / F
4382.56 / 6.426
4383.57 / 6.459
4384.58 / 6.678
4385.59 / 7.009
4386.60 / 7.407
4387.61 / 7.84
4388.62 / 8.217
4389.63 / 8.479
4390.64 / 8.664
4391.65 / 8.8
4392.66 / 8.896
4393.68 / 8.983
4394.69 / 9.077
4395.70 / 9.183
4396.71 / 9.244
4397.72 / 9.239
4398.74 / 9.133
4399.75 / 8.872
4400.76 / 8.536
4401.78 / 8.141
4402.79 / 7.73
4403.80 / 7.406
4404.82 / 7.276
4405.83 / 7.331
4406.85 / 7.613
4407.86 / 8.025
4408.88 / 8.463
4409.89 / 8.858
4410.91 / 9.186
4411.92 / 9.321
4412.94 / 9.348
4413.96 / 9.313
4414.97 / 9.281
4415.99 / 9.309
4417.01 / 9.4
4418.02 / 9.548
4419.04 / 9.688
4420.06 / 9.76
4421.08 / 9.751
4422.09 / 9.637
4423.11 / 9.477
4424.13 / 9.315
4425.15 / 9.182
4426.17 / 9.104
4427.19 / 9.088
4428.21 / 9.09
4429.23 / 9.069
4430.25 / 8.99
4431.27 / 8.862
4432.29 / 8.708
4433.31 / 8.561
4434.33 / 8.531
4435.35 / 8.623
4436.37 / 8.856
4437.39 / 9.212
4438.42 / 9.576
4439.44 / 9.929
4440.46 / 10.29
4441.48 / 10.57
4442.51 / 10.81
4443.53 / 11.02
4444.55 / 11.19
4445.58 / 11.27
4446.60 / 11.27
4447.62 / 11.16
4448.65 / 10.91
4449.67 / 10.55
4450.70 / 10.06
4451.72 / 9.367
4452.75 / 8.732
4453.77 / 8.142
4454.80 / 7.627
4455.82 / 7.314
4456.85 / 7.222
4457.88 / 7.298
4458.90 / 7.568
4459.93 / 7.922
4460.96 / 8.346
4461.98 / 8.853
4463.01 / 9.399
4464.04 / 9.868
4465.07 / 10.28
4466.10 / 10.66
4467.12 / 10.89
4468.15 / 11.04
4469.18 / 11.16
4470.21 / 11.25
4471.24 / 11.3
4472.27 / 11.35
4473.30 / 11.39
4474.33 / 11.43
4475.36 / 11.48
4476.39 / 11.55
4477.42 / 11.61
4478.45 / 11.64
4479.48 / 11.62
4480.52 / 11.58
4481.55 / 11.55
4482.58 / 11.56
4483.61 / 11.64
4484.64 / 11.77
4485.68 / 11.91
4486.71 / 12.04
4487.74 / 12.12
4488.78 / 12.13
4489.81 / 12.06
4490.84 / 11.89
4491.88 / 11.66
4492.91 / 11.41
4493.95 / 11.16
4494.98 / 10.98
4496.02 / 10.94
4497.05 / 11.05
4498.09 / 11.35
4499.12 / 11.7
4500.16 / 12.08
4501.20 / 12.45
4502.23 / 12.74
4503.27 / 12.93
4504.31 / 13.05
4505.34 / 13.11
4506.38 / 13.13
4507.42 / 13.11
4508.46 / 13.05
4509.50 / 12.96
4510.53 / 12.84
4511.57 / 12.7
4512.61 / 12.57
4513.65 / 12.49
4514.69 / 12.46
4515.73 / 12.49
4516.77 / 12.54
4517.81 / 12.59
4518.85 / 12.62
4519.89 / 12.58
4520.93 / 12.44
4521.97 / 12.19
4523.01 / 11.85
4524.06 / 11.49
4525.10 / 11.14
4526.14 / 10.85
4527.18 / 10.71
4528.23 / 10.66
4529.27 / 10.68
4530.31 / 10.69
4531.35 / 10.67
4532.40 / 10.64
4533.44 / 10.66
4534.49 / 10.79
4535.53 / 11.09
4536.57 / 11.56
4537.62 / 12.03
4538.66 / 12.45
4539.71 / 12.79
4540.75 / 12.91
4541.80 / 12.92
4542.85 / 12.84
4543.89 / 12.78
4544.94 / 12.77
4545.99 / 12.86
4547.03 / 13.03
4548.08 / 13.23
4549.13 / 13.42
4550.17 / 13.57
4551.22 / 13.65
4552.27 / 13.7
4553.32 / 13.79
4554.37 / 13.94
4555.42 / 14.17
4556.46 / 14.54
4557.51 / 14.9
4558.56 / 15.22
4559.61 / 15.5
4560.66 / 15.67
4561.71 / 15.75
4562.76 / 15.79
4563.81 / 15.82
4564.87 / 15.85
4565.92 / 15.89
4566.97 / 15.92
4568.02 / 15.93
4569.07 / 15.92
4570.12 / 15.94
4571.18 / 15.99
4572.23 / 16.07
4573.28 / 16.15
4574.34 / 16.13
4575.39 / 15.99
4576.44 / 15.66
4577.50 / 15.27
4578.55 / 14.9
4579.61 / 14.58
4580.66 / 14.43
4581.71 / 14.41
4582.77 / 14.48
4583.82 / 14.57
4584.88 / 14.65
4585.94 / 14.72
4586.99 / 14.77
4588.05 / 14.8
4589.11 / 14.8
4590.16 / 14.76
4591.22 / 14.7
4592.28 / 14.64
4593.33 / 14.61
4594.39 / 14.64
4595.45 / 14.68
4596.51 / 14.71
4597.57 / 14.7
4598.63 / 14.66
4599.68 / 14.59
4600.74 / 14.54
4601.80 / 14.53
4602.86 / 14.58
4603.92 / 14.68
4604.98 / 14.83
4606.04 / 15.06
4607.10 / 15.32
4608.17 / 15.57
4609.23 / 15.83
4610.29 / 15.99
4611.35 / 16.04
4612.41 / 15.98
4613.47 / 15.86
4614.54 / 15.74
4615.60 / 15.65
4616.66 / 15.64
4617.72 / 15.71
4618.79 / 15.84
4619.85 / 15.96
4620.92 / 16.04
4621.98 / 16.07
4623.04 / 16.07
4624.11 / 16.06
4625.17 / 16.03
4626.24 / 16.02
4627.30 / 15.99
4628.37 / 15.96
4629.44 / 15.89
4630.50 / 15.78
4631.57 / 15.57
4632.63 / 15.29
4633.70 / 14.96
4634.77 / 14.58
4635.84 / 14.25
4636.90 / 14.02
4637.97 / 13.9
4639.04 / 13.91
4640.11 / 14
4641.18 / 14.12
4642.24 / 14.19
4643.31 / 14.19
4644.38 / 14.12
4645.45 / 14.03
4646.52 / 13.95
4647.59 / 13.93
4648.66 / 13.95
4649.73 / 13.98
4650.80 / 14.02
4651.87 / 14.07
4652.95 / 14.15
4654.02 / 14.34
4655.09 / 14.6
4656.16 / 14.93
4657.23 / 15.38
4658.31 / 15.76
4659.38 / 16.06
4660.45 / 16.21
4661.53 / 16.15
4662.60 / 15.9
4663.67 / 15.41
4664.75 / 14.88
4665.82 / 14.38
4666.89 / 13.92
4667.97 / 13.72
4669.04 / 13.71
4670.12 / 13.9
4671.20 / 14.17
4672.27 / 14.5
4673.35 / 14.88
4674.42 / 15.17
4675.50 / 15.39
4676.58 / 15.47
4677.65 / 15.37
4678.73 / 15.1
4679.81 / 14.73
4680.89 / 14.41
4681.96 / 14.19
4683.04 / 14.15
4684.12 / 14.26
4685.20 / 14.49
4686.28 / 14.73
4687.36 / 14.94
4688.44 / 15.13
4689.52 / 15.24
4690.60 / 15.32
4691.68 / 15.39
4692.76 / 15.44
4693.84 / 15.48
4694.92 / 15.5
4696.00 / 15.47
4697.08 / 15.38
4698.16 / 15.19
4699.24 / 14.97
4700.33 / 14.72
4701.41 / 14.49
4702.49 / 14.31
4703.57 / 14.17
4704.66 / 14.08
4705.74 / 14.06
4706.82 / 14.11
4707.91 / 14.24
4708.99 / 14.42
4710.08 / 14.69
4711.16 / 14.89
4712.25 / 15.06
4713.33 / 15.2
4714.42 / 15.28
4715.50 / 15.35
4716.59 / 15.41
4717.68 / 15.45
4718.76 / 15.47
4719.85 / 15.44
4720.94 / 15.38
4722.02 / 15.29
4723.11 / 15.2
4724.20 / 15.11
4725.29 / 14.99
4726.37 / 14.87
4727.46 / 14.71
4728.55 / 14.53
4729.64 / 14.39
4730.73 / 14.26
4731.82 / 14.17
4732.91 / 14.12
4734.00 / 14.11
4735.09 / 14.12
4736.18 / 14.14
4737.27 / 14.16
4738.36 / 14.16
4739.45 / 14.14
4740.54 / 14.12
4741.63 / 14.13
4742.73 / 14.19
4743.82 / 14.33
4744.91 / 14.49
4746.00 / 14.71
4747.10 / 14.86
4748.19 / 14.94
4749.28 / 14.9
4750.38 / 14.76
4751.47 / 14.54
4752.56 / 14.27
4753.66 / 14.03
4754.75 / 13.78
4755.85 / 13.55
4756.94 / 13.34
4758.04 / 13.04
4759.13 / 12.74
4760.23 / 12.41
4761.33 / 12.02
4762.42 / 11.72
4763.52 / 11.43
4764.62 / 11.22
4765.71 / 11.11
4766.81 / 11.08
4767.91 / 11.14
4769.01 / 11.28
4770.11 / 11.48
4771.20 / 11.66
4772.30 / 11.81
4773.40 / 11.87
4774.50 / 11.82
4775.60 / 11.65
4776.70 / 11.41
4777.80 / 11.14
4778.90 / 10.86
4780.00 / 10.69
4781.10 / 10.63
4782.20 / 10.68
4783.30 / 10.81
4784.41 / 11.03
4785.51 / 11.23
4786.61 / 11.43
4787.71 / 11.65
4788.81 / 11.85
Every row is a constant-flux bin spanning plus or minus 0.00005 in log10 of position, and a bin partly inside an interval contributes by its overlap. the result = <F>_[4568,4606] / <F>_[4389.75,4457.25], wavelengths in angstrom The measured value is 1.6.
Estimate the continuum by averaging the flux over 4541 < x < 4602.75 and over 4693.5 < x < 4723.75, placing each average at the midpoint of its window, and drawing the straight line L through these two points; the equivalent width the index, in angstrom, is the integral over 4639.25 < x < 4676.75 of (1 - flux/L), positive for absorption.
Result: 0.7 angstrom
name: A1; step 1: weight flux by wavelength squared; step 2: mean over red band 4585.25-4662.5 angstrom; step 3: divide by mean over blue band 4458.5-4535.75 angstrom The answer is 1.38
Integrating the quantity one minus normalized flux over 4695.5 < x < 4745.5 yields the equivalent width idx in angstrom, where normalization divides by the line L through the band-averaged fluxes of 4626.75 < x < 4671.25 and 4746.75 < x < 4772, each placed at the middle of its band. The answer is -4.5 angstrom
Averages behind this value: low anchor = 14.7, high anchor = 12.8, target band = 14.7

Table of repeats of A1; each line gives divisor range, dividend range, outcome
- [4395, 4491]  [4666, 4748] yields 1.69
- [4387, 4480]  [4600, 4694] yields 1.75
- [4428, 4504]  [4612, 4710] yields 1.55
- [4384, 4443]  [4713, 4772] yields 1.81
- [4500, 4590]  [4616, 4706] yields 1.16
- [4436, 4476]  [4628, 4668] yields 1.61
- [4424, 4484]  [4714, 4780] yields 1.55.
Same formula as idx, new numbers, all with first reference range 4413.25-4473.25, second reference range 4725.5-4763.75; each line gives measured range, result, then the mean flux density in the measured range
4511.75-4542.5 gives -2.84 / 11.8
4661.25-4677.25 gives -2.33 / 14.8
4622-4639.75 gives -4.27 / 15.3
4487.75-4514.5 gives -4.62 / 12.2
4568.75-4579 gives -3.86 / 15.8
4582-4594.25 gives -3.12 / 14.7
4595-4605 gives -2.34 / 14.6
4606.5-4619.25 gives -3.92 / 15.8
